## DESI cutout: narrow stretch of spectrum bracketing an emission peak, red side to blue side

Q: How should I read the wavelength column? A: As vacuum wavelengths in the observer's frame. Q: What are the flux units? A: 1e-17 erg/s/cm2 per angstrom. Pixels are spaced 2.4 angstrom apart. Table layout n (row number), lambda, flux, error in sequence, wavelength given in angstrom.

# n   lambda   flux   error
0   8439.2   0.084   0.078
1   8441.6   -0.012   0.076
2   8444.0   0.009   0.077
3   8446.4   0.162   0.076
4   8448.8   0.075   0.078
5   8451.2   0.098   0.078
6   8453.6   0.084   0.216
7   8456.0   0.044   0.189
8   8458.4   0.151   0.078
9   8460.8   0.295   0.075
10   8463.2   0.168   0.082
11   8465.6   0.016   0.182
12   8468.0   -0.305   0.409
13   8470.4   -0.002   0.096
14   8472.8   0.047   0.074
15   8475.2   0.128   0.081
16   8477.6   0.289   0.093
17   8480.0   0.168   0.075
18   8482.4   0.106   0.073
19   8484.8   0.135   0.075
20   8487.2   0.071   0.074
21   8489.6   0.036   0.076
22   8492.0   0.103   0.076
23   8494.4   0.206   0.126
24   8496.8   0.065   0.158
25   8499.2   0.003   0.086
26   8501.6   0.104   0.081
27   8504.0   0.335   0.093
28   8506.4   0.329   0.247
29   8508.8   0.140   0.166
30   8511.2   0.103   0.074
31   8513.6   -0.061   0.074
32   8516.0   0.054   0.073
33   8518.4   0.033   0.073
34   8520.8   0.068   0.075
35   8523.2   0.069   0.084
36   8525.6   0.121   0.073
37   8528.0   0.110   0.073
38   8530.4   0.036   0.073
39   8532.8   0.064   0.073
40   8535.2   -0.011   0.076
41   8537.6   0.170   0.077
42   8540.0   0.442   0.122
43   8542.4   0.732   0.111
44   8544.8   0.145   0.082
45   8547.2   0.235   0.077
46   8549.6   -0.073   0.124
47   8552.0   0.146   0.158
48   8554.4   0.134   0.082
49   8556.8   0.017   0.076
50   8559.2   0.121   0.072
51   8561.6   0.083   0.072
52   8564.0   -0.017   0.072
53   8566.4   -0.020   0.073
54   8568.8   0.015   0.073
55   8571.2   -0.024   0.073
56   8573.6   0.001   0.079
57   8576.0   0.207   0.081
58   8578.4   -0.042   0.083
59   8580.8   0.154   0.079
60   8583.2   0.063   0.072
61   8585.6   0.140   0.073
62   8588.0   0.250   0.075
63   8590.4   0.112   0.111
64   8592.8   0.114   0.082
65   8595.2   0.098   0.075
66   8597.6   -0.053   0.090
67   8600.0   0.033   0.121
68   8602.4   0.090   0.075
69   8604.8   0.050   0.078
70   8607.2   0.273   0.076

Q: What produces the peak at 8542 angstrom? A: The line Hgamma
